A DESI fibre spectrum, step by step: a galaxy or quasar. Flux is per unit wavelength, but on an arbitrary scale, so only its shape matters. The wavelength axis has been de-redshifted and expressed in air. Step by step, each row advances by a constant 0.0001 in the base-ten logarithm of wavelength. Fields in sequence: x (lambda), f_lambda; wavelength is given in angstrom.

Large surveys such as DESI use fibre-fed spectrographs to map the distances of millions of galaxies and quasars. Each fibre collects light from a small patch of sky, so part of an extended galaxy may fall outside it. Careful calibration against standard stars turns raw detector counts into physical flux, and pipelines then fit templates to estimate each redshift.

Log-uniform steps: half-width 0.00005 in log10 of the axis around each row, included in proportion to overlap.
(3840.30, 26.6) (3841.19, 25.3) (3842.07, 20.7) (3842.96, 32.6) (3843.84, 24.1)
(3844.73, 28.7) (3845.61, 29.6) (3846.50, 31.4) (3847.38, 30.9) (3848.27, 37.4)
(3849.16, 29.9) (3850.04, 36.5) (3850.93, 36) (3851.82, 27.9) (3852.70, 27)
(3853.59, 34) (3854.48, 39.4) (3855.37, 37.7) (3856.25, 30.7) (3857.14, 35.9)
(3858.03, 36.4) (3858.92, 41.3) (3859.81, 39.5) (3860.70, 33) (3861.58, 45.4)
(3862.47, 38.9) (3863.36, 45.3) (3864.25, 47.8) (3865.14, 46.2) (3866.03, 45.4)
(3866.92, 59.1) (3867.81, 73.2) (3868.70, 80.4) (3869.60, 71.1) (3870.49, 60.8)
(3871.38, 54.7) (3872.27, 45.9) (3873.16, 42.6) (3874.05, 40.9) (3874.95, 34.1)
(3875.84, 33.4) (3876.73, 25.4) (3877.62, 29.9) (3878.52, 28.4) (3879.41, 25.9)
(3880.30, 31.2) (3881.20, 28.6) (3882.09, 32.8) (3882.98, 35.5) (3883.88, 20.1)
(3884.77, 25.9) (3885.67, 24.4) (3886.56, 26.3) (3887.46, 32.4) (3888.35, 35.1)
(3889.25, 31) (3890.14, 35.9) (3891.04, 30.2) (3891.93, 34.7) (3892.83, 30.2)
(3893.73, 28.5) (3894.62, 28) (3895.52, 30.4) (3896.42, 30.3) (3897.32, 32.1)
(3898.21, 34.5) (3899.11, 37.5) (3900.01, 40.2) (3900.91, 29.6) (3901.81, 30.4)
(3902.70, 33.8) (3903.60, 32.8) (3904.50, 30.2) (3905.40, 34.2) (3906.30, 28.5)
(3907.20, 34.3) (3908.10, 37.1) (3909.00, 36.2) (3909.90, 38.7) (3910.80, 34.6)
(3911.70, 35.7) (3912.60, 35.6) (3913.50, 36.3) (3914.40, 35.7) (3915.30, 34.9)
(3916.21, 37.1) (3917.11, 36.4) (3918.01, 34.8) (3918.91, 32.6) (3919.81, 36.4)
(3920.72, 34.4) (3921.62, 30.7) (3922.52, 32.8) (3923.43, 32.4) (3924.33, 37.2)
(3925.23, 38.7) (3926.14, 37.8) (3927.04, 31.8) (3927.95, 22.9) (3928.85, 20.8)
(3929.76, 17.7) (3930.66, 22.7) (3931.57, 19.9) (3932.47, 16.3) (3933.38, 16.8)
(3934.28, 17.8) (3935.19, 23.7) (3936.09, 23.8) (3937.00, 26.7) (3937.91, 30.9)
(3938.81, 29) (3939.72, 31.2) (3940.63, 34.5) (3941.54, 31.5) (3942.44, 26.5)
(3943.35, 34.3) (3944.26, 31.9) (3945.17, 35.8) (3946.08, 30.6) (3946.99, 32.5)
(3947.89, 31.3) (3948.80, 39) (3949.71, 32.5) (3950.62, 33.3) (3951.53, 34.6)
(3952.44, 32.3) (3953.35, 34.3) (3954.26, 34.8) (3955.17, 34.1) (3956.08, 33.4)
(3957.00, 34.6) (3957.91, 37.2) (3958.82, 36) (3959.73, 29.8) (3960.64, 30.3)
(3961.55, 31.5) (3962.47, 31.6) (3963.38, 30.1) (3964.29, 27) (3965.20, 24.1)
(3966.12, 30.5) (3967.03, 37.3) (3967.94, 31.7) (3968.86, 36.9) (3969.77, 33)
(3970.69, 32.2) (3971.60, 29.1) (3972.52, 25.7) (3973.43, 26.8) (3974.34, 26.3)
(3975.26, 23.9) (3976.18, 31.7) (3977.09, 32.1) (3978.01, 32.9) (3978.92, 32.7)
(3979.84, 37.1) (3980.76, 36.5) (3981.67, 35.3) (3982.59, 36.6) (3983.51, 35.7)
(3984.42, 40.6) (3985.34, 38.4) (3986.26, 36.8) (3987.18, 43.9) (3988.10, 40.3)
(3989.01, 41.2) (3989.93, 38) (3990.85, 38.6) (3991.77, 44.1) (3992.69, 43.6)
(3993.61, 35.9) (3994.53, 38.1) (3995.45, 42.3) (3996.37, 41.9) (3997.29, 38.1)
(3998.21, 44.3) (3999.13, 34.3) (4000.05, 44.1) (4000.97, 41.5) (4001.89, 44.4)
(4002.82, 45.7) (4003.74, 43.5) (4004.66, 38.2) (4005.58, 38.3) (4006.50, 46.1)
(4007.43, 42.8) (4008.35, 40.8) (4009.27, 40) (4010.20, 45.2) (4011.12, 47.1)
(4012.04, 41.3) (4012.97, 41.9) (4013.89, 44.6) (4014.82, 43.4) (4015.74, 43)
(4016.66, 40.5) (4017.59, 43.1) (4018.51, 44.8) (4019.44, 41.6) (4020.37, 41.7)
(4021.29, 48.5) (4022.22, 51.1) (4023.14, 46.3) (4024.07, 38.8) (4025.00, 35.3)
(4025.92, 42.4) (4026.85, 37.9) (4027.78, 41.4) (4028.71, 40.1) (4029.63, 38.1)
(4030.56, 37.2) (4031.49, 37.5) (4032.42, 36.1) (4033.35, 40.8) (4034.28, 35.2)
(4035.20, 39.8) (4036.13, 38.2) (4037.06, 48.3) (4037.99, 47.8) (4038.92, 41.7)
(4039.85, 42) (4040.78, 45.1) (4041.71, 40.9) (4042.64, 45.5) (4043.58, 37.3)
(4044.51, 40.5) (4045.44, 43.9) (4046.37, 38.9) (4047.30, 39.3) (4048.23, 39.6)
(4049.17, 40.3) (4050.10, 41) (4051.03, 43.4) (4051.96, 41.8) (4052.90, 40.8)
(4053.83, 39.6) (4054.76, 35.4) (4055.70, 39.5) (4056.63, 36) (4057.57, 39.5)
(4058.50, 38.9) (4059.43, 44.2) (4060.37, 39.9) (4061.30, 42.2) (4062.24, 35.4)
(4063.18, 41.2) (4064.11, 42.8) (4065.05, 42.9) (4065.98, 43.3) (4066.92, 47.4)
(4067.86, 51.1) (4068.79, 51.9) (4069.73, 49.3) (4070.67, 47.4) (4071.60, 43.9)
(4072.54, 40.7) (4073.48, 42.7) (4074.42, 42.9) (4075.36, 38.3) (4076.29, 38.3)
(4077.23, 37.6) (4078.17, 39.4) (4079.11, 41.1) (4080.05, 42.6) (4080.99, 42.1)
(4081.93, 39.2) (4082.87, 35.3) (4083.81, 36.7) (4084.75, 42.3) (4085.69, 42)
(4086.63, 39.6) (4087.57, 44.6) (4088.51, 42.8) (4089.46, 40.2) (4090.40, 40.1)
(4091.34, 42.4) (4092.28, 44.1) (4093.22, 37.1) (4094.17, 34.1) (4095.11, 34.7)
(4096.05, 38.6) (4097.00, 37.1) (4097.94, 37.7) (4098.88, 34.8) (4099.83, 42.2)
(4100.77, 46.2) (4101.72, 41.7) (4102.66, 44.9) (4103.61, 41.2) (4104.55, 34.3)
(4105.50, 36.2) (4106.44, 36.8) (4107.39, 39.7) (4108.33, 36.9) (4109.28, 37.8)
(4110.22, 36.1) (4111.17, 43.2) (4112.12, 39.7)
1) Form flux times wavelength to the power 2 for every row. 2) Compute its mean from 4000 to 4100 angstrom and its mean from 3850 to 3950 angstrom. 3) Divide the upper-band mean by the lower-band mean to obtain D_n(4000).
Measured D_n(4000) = 1.3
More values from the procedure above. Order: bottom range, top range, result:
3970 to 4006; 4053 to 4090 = 1.16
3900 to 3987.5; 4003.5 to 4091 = 1.37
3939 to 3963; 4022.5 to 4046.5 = 1.29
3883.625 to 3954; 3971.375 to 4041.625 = 1.33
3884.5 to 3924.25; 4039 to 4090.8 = 1.36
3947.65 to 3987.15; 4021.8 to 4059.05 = 1.28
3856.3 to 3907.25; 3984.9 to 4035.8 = 1.18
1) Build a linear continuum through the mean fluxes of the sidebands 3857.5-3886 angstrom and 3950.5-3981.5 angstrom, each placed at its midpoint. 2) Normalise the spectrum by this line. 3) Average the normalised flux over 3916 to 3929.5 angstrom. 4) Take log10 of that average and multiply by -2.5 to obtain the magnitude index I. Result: 0.109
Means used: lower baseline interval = 41.4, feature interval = 32.8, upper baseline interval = 31.9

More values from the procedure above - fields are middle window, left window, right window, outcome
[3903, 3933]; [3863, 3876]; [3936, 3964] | 0.25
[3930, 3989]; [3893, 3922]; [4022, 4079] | 0.16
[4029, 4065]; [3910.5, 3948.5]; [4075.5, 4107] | -0.09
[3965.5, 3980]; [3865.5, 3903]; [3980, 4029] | 0.28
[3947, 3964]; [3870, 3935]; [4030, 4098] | 0.06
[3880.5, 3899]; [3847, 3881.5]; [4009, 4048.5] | 0.32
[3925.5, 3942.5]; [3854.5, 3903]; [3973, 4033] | 0.45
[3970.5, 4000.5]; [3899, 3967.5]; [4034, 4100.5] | -0.03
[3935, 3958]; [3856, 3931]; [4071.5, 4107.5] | 0.16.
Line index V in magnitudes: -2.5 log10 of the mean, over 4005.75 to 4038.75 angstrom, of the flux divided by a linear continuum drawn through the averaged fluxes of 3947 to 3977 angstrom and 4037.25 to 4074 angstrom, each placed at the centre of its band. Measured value -0.09 mag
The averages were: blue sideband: 31.8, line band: 41.9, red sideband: 42.2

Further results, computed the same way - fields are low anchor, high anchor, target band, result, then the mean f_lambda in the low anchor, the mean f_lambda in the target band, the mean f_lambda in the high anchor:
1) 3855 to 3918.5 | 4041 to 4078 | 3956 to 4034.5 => 0.06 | 37.1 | 38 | 41.7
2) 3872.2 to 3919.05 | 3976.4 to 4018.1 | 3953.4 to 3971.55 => 0.17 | 32.8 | 32.4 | 40.3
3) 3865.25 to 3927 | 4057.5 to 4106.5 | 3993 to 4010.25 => -0.06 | 36.3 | 41.3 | 41.1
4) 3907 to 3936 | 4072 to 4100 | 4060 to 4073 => -0.15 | 30.8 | 44.3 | 39.7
